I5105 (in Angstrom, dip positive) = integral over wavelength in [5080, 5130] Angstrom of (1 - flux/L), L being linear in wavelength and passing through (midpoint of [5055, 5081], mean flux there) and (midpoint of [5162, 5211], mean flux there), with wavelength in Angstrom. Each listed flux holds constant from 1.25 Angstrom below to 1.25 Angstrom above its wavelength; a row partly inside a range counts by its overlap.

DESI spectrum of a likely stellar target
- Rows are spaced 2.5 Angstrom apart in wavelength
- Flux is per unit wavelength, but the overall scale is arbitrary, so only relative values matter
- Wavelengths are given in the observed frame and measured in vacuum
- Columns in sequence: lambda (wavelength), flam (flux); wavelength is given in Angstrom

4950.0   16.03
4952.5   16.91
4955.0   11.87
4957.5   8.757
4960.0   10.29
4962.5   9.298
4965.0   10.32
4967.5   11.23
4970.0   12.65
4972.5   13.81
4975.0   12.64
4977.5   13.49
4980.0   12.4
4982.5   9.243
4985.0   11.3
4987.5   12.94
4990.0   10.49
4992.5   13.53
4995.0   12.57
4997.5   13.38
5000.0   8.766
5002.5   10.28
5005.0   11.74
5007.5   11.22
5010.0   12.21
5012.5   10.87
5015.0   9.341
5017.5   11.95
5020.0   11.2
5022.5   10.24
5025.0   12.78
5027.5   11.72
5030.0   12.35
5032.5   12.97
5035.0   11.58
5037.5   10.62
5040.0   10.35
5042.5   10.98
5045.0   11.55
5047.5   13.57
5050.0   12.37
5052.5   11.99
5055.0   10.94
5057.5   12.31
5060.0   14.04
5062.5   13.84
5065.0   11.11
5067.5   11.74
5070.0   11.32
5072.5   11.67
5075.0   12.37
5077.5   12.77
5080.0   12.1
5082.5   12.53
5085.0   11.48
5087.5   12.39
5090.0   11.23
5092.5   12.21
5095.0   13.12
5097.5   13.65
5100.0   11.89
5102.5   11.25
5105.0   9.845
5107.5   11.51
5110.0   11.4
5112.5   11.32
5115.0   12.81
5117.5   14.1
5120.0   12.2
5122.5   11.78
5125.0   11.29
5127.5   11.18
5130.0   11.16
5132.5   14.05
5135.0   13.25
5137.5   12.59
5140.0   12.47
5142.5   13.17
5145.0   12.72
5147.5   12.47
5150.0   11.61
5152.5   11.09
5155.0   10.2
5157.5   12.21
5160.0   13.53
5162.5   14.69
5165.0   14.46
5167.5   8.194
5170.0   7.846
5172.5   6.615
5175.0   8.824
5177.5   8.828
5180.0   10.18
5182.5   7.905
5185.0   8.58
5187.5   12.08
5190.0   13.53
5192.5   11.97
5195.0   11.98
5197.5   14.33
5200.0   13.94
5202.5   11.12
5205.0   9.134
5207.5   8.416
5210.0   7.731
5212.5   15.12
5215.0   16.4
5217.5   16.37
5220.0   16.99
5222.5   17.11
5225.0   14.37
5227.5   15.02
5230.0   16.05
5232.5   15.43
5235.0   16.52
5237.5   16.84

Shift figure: -1.0 Angstrom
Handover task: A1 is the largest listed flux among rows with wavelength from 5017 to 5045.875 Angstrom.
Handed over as 12.97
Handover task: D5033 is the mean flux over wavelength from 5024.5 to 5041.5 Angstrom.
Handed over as 11.7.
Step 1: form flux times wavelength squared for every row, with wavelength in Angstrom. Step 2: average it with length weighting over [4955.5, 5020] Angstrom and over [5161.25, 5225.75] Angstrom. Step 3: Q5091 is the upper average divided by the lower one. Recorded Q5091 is 1.1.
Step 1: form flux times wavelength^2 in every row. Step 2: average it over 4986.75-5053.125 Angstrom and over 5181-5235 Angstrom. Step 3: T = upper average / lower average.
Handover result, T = 1.22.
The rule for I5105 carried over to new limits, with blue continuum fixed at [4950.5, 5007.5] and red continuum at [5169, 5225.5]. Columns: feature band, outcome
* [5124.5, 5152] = -1.50 Angstrom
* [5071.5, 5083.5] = -0.57 Angstrom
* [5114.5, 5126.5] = -0.68 Angstrom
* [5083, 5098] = -0.72 Angstrom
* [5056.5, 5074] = -0.82 Angstrom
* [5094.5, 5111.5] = -0.03 Angstrom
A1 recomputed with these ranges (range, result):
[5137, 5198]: 14.69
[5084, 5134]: 14.1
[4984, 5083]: 14.04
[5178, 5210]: 14.33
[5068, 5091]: 12.77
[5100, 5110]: 11.89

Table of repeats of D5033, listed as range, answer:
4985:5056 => 11.6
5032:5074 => 11.9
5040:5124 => 12.1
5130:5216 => 11.5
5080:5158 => 12.1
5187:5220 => 12.7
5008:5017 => 10.9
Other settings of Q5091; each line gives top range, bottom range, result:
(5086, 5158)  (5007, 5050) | 1.09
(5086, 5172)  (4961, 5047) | 1.09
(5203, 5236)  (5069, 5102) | 1.22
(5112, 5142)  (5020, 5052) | 1.09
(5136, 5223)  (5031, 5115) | 1.03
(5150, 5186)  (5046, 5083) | 0.87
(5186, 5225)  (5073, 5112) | 1.14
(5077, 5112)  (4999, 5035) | 1.09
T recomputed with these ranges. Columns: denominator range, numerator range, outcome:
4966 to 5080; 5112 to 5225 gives 1.07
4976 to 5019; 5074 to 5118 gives 1.09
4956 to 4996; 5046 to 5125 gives 1.10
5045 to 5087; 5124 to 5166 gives 1.05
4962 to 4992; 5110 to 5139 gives 1.11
